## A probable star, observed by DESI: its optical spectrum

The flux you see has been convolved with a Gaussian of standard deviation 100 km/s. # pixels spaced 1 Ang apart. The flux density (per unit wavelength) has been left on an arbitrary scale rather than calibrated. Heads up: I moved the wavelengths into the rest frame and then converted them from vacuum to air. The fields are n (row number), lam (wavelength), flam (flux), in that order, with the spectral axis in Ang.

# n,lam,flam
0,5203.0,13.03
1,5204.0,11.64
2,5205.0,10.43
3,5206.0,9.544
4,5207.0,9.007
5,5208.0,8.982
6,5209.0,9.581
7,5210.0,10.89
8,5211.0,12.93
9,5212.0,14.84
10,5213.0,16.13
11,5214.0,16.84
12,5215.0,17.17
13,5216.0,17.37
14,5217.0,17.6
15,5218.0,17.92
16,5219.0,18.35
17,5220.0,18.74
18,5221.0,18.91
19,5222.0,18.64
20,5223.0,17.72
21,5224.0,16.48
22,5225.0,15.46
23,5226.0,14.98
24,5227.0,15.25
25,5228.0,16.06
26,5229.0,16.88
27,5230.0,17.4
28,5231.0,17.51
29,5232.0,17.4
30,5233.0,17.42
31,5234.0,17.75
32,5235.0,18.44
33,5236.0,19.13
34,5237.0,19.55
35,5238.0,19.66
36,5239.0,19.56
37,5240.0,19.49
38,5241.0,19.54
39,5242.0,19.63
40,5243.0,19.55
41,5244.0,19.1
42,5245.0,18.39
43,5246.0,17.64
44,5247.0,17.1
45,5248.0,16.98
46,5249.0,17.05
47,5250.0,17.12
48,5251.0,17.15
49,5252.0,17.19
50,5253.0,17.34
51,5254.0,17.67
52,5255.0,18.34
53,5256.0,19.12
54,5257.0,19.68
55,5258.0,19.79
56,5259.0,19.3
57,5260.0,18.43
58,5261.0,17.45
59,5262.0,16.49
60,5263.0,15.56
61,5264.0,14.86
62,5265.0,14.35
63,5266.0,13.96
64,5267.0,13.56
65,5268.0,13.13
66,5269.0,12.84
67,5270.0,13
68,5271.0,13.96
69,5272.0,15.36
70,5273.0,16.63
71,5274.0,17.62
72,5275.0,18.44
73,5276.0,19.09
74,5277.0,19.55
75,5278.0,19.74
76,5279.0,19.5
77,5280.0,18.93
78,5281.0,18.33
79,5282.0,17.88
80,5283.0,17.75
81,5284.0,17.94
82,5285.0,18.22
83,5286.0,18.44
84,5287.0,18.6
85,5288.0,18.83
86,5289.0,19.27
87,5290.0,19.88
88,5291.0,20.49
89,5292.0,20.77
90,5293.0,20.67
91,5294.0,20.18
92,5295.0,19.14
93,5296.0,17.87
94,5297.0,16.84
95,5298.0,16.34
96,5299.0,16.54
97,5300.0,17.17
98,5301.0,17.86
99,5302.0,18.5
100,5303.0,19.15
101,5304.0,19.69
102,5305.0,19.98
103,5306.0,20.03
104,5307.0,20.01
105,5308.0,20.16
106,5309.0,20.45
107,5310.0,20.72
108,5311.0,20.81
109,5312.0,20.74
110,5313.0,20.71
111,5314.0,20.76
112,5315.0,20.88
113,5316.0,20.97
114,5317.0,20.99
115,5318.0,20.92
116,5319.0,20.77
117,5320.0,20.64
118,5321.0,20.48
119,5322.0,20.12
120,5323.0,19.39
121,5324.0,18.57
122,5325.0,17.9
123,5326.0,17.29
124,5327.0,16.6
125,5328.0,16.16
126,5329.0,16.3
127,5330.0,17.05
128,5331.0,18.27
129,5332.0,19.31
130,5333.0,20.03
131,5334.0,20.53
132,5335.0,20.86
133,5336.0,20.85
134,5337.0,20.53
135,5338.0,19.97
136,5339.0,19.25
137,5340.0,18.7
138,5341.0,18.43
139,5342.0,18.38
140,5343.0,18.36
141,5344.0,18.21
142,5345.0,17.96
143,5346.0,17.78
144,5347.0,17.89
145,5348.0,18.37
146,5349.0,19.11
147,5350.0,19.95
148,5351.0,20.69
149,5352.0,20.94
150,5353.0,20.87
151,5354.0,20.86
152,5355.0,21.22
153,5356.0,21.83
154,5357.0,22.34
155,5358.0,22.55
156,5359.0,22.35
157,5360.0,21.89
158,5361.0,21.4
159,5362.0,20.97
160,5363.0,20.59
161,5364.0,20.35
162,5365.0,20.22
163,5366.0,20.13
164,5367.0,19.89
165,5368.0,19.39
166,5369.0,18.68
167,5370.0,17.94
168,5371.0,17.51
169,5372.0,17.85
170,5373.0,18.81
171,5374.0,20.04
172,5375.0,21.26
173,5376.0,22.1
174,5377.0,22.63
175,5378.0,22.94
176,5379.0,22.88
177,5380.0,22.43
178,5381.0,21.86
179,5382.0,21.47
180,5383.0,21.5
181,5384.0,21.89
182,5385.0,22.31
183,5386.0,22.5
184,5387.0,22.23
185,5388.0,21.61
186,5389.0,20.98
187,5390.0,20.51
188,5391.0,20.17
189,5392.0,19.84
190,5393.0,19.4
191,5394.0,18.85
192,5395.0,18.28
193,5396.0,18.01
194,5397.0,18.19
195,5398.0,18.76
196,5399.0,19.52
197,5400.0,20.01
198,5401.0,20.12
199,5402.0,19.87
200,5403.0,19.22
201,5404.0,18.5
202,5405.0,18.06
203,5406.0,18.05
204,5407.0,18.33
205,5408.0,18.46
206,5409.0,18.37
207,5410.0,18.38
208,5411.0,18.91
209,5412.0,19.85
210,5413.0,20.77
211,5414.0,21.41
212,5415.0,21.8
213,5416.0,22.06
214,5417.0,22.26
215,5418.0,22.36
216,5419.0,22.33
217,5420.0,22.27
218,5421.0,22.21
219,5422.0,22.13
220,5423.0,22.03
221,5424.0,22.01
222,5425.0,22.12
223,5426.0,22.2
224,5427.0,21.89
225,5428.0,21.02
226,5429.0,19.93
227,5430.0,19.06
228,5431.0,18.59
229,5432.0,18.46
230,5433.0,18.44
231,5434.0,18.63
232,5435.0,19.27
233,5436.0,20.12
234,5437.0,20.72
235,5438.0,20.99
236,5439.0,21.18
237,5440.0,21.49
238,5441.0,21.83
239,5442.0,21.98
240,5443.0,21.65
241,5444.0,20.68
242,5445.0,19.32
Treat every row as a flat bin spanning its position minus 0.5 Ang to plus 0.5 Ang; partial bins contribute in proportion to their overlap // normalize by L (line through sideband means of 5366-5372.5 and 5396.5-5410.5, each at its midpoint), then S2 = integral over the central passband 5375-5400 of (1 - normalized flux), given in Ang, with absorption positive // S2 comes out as -2.8 Ang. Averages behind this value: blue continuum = 18.7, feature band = 20.9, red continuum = 18.8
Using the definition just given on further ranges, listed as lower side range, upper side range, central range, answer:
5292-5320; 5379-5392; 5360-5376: 1.02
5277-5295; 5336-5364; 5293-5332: 0.76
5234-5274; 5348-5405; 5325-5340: 0.44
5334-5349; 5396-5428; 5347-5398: -2.48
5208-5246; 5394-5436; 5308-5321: -1.58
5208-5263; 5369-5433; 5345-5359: -0.59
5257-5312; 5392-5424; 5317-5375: -1.77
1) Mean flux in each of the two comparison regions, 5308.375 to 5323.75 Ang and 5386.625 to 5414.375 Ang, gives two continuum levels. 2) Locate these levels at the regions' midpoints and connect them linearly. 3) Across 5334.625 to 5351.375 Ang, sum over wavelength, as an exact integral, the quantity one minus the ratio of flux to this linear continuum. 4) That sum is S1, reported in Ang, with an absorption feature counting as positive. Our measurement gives 0.9 Ang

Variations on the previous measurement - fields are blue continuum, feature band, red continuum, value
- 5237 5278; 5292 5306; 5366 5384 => -0.1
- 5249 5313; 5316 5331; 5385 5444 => -0.1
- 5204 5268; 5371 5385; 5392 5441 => -1.4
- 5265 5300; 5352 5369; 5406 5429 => -1.3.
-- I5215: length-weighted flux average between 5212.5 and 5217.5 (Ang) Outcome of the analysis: 17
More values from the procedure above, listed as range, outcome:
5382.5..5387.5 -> 22.1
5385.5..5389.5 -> 21.8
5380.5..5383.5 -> 21.6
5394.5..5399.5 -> 18.6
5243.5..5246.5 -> 18.4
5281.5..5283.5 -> 17.8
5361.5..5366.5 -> 20.5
